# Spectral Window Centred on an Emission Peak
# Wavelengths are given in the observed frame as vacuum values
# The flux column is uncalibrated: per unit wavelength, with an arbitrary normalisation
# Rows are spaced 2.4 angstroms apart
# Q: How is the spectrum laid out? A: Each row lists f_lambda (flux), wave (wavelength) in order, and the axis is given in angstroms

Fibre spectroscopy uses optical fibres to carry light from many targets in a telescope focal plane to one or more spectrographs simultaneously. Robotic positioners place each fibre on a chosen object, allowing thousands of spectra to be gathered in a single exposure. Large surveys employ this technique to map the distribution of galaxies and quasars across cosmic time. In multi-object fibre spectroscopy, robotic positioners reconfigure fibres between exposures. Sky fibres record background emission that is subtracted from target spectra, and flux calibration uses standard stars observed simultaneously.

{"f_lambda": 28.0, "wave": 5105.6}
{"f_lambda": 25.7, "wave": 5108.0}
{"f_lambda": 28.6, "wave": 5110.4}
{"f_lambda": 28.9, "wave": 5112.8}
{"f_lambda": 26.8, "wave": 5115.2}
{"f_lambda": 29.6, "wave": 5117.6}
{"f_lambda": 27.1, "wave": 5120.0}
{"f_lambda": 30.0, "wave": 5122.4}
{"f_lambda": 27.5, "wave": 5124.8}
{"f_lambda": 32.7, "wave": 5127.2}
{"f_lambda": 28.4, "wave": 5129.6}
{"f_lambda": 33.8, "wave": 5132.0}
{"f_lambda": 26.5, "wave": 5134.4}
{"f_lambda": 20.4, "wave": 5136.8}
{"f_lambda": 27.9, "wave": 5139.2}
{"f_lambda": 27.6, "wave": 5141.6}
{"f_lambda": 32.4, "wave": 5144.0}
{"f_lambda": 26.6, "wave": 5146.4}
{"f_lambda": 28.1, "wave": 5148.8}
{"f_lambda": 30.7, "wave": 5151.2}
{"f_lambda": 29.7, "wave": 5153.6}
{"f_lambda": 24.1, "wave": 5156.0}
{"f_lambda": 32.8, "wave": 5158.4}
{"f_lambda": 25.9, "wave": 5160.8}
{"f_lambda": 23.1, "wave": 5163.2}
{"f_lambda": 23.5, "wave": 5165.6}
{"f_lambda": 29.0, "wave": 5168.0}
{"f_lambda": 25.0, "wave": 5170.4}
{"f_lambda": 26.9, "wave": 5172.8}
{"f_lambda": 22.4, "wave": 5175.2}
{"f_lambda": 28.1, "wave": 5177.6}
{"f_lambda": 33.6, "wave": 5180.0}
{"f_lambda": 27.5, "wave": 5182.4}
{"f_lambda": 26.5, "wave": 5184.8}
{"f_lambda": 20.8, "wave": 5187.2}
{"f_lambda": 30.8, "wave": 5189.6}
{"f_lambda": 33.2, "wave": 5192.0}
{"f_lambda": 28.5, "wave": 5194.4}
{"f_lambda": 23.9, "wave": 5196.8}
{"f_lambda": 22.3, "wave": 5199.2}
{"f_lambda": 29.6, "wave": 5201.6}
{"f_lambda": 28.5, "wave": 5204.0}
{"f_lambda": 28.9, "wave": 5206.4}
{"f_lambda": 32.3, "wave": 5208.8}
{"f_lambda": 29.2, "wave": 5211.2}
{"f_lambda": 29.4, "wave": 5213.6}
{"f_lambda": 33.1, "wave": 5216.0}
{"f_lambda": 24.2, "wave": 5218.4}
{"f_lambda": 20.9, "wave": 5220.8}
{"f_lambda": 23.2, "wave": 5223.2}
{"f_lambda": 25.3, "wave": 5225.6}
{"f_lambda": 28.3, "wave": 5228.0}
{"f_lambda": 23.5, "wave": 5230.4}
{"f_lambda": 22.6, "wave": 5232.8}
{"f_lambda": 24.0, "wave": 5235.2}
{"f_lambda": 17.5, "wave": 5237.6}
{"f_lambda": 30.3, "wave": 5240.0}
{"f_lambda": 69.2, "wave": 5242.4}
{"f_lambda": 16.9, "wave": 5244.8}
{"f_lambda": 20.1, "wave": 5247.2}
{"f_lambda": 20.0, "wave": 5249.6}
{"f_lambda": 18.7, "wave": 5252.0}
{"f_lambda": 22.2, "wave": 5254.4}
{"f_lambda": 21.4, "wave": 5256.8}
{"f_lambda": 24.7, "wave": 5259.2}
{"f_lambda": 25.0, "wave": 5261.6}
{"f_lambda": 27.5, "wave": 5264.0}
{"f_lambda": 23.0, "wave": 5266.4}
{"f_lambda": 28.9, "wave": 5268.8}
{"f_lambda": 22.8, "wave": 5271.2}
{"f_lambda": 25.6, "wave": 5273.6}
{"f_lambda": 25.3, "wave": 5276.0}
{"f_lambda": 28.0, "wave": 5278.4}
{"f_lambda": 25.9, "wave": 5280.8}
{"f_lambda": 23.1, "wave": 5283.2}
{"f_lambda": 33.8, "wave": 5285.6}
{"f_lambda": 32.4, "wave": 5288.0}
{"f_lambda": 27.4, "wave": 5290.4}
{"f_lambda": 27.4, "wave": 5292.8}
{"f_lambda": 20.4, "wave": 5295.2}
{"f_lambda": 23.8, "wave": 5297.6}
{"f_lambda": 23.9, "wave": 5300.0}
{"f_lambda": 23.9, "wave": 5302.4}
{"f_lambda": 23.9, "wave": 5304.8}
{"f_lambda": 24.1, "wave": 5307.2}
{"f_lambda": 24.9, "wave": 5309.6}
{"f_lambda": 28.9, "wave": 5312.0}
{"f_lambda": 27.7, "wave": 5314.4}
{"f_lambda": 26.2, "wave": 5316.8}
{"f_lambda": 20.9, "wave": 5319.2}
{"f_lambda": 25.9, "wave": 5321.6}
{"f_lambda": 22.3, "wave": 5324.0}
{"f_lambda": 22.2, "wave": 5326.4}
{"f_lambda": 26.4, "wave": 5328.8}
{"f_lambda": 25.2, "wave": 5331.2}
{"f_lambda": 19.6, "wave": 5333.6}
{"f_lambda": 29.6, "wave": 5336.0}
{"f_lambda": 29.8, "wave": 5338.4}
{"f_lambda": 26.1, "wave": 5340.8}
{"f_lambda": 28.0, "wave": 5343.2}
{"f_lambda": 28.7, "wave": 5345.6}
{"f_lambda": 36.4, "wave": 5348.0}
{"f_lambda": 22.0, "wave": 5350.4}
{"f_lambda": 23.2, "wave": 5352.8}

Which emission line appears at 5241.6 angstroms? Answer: H-beta 4861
